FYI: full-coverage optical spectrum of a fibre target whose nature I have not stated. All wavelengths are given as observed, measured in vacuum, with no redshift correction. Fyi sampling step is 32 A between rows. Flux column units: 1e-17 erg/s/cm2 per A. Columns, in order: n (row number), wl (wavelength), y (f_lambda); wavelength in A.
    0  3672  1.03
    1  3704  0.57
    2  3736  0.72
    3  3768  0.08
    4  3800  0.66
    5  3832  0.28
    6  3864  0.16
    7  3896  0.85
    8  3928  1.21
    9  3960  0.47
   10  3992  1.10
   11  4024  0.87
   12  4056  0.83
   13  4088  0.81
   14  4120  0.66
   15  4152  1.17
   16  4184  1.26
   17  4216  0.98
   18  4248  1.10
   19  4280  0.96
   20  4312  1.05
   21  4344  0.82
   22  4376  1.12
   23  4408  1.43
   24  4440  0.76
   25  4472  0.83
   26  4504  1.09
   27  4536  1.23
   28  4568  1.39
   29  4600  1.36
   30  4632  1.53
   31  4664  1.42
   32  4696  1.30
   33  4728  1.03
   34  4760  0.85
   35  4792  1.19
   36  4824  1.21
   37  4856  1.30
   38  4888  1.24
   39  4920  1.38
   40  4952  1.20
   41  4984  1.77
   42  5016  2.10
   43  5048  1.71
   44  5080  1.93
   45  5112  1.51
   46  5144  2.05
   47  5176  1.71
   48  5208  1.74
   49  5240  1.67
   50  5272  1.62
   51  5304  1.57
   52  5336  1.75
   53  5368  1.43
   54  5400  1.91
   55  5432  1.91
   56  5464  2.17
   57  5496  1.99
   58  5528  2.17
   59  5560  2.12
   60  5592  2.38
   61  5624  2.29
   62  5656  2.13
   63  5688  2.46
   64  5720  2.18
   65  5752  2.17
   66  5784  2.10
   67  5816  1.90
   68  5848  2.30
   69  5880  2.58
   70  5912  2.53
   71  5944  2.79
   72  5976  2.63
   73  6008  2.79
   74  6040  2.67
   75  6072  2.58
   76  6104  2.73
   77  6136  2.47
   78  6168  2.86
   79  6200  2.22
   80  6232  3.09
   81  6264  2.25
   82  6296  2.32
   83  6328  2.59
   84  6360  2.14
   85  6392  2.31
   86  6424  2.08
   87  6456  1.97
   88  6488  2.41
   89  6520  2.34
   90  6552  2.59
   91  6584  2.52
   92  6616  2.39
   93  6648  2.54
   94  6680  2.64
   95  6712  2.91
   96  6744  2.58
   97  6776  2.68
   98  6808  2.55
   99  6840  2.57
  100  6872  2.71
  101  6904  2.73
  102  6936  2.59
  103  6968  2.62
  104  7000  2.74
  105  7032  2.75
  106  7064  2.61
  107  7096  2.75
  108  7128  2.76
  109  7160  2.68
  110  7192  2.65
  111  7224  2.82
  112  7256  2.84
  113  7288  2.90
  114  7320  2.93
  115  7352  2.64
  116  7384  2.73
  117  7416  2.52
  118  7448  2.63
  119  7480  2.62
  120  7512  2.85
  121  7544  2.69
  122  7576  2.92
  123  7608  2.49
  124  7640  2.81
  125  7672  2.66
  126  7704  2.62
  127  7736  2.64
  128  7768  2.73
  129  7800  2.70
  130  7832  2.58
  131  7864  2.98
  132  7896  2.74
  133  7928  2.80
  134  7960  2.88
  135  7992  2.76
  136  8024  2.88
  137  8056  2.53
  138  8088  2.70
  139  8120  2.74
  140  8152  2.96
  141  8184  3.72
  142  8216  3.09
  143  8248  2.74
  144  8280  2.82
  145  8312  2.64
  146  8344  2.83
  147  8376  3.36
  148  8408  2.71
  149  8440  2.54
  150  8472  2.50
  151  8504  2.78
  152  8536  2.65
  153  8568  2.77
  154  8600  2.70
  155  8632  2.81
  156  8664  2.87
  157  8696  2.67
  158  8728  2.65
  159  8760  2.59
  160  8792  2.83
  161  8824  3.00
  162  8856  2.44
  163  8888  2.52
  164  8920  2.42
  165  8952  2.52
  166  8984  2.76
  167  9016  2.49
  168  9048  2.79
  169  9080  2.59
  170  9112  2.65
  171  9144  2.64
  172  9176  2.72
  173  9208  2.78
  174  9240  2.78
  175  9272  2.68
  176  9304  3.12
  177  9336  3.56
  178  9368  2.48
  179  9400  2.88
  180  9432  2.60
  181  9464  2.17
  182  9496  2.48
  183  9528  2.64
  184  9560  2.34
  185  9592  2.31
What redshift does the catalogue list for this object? 0.25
